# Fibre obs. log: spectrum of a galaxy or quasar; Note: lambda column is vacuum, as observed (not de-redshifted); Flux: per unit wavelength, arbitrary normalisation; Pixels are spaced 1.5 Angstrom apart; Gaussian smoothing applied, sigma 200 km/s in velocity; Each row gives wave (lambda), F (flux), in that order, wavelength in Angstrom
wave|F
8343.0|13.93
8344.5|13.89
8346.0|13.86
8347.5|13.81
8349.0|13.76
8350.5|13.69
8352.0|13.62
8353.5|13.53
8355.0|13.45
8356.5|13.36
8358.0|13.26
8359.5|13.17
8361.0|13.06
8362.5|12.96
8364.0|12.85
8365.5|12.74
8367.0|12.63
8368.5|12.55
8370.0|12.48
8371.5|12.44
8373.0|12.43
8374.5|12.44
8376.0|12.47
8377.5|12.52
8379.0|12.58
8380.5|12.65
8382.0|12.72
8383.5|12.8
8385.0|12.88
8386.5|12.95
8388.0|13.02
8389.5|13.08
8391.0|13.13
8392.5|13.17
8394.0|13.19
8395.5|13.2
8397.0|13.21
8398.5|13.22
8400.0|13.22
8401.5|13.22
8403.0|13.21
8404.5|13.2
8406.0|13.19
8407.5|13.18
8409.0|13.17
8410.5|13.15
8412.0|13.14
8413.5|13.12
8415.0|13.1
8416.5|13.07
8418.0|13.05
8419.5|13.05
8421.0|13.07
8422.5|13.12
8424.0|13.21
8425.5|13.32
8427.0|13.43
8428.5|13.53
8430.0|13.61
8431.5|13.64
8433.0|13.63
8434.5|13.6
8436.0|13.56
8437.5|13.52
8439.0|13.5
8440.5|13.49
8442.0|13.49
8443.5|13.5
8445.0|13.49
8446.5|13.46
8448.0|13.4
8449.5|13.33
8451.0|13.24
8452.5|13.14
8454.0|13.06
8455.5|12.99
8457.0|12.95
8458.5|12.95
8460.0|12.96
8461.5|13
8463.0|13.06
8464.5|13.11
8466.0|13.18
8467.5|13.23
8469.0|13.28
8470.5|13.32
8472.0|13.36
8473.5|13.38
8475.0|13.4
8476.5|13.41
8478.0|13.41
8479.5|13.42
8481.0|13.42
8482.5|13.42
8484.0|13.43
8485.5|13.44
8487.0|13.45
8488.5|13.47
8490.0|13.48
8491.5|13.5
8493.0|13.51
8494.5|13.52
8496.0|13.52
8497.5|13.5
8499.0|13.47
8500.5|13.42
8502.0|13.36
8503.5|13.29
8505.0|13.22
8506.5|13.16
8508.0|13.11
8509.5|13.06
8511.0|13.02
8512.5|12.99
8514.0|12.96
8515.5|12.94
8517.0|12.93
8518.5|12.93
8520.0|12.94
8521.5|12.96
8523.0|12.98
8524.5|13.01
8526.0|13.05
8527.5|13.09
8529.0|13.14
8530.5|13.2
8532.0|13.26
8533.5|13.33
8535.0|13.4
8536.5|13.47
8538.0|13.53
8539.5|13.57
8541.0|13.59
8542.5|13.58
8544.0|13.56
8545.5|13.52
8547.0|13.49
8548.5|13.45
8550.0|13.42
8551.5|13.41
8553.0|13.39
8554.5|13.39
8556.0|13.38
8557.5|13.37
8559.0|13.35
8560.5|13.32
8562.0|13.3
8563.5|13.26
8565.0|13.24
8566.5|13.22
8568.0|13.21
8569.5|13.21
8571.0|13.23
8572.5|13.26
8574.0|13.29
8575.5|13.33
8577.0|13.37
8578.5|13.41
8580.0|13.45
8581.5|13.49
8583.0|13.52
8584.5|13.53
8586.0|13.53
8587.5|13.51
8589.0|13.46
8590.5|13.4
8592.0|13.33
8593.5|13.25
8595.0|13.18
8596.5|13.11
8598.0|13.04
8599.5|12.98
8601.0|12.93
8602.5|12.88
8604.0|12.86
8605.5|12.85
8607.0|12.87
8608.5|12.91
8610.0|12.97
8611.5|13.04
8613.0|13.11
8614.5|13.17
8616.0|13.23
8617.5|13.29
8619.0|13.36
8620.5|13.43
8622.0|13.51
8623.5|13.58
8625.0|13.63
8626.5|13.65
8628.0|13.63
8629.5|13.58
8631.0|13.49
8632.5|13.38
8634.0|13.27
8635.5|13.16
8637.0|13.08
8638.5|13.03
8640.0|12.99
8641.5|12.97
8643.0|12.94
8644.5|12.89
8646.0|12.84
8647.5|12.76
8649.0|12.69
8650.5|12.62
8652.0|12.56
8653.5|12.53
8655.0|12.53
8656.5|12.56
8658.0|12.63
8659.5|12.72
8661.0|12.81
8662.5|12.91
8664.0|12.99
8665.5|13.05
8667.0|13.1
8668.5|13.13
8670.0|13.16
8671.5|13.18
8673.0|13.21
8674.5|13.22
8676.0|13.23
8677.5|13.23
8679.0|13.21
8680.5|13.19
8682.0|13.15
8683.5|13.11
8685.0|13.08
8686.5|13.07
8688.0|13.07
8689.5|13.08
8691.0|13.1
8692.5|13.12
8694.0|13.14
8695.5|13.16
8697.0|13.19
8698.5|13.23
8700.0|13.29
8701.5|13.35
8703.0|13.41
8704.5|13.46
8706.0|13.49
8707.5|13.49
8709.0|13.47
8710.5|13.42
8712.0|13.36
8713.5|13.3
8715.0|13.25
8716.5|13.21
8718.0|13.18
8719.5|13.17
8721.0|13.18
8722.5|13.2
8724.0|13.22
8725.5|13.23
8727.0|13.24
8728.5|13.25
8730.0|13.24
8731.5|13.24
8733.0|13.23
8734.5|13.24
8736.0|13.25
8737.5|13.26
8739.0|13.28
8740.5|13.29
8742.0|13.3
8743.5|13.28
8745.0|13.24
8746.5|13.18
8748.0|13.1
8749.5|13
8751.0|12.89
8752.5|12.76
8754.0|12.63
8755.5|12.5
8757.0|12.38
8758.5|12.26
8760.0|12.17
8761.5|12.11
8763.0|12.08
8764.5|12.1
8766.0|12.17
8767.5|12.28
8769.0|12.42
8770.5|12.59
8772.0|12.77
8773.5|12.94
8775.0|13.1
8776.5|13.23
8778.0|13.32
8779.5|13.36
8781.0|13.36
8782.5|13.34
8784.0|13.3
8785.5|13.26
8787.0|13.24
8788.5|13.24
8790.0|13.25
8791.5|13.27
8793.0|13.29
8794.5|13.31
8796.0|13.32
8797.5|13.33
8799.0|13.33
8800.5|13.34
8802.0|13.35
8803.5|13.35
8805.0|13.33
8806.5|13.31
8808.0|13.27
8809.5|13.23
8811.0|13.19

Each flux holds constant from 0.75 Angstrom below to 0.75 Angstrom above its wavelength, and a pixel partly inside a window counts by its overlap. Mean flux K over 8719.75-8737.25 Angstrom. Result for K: 13.2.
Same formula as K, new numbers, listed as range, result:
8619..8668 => 13.1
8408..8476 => 13.3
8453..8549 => 13.3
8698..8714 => 13.4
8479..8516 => 13.3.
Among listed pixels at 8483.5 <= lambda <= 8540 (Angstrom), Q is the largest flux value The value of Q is 13.57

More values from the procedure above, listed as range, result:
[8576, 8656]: 13.65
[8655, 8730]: 13.49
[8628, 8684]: 13.63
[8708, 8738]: 13.47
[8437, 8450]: 13.52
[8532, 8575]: 13.59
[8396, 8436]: 13.64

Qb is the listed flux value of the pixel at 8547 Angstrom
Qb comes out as 13.49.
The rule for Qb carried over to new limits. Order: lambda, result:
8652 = 12.56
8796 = 13.32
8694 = 13.14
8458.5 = 12.95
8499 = 13.47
